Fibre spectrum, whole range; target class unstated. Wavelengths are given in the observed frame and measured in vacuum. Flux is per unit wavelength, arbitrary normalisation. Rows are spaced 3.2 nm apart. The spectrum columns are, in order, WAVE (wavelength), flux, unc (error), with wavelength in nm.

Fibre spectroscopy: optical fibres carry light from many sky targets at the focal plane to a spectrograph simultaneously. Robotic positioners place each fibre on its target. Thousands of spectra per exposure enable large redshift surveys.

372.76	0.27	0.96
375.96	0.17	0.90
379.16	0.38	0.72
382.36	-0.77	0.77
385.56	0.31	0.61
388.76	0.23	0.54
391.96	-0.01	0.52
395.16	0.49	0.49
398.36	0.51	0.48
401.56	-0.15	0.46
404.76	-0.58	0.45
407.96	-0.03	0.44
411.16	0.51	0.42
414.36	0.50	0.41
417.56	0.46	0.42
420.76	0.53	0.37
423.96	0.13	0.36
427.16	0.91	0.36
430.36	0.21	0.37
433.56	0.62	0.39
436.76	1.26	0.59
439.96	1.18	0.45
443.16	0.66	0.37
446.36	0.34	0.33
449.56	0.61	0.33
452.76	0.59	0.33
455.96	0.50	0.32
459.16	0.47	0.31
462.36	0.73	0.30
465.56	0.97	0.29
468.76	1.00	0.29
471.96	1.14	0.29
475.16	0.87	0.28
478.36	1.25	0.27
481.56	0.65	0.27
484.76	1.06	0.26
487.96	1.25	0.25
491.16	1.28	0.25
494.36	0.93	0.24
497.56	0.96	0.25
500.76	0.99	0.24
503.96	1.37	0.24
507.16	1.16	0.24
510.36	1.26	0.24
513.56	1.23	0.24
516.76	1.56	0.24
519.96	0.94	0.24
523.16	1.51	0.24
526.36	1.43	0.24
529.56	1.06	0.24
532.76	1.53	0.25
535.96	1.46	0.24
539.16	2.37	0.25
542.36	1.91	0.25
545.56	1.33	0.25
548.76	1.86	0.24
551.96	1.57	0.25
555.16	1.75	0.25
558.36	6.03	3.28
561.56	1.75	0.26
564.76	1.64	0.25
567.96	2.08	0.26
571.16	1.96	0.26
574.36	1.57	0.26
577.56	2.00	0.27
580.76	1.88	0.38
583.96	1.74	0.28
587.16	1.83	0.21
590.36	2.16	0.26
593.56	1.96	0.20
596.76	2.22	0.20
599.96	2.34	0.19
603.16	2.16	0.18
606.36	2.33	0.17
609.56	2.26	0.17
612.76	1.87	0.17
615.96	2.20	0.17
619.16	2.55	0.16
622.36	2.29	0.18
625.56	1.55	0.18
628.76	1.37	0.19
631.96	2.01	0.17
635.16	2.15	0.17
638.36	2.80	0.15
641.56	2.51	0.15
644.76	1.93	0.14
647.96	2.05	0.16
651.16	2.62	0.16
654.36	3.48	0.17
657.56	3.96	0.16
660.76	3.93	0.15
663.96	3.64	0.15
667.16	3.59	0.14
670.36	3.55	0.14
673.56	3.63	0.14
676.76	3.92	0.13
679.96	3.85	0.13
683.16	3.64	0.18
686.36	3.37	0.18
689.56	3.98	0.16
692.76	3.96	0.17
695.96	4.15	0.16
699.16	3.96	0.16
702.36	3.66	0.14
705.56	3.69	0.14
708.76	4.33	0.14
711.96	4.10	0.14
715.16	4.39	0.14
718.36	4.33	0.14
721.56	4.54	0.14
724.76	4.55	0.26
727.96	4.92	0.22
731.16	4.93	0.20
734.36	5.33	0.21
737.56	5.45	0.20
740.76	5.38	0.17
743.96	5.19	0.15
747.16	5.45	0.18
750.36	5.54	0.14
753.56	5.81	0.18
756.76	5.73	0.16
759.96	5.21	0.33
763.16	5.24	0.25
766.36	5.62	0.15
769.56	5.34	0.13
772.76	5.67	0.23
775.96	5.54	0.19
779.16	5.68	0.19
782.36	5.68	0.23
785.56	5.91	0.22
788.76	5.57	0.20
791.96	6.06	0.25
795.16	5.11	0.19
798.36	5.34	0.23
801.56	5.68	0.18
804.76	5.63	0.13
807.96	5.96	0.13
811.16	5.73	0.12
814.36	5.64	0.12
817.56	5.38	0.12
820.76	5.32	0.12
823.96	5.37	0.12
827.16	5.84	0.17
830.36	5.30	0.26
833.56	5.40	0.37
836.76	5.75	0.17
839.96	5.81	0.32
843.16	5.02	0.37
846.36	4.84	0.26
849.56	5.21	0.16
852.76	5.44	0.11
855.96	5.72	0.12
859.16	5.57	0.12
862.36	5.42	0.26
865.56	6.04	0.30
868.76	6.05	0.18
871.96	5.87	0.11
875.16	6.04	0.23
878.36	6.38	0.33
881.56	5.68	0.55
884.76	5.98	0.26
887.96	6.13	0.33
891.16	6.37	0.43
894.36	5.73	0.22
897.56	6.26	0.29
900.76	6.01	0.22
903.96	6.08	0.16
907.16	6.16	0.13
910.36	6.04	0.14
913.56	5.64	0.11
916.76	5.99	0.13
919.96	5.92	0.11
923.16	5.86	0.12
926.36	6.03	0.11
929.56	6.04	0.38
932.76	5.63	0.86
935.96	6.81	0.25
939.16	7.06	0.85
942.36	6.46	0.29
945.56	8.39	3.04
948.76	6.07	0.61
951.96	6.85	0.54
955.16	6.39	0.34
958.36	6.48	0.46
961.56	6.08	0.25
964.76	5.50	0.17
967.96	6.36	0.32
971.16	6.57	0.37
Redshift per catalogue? 0.636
